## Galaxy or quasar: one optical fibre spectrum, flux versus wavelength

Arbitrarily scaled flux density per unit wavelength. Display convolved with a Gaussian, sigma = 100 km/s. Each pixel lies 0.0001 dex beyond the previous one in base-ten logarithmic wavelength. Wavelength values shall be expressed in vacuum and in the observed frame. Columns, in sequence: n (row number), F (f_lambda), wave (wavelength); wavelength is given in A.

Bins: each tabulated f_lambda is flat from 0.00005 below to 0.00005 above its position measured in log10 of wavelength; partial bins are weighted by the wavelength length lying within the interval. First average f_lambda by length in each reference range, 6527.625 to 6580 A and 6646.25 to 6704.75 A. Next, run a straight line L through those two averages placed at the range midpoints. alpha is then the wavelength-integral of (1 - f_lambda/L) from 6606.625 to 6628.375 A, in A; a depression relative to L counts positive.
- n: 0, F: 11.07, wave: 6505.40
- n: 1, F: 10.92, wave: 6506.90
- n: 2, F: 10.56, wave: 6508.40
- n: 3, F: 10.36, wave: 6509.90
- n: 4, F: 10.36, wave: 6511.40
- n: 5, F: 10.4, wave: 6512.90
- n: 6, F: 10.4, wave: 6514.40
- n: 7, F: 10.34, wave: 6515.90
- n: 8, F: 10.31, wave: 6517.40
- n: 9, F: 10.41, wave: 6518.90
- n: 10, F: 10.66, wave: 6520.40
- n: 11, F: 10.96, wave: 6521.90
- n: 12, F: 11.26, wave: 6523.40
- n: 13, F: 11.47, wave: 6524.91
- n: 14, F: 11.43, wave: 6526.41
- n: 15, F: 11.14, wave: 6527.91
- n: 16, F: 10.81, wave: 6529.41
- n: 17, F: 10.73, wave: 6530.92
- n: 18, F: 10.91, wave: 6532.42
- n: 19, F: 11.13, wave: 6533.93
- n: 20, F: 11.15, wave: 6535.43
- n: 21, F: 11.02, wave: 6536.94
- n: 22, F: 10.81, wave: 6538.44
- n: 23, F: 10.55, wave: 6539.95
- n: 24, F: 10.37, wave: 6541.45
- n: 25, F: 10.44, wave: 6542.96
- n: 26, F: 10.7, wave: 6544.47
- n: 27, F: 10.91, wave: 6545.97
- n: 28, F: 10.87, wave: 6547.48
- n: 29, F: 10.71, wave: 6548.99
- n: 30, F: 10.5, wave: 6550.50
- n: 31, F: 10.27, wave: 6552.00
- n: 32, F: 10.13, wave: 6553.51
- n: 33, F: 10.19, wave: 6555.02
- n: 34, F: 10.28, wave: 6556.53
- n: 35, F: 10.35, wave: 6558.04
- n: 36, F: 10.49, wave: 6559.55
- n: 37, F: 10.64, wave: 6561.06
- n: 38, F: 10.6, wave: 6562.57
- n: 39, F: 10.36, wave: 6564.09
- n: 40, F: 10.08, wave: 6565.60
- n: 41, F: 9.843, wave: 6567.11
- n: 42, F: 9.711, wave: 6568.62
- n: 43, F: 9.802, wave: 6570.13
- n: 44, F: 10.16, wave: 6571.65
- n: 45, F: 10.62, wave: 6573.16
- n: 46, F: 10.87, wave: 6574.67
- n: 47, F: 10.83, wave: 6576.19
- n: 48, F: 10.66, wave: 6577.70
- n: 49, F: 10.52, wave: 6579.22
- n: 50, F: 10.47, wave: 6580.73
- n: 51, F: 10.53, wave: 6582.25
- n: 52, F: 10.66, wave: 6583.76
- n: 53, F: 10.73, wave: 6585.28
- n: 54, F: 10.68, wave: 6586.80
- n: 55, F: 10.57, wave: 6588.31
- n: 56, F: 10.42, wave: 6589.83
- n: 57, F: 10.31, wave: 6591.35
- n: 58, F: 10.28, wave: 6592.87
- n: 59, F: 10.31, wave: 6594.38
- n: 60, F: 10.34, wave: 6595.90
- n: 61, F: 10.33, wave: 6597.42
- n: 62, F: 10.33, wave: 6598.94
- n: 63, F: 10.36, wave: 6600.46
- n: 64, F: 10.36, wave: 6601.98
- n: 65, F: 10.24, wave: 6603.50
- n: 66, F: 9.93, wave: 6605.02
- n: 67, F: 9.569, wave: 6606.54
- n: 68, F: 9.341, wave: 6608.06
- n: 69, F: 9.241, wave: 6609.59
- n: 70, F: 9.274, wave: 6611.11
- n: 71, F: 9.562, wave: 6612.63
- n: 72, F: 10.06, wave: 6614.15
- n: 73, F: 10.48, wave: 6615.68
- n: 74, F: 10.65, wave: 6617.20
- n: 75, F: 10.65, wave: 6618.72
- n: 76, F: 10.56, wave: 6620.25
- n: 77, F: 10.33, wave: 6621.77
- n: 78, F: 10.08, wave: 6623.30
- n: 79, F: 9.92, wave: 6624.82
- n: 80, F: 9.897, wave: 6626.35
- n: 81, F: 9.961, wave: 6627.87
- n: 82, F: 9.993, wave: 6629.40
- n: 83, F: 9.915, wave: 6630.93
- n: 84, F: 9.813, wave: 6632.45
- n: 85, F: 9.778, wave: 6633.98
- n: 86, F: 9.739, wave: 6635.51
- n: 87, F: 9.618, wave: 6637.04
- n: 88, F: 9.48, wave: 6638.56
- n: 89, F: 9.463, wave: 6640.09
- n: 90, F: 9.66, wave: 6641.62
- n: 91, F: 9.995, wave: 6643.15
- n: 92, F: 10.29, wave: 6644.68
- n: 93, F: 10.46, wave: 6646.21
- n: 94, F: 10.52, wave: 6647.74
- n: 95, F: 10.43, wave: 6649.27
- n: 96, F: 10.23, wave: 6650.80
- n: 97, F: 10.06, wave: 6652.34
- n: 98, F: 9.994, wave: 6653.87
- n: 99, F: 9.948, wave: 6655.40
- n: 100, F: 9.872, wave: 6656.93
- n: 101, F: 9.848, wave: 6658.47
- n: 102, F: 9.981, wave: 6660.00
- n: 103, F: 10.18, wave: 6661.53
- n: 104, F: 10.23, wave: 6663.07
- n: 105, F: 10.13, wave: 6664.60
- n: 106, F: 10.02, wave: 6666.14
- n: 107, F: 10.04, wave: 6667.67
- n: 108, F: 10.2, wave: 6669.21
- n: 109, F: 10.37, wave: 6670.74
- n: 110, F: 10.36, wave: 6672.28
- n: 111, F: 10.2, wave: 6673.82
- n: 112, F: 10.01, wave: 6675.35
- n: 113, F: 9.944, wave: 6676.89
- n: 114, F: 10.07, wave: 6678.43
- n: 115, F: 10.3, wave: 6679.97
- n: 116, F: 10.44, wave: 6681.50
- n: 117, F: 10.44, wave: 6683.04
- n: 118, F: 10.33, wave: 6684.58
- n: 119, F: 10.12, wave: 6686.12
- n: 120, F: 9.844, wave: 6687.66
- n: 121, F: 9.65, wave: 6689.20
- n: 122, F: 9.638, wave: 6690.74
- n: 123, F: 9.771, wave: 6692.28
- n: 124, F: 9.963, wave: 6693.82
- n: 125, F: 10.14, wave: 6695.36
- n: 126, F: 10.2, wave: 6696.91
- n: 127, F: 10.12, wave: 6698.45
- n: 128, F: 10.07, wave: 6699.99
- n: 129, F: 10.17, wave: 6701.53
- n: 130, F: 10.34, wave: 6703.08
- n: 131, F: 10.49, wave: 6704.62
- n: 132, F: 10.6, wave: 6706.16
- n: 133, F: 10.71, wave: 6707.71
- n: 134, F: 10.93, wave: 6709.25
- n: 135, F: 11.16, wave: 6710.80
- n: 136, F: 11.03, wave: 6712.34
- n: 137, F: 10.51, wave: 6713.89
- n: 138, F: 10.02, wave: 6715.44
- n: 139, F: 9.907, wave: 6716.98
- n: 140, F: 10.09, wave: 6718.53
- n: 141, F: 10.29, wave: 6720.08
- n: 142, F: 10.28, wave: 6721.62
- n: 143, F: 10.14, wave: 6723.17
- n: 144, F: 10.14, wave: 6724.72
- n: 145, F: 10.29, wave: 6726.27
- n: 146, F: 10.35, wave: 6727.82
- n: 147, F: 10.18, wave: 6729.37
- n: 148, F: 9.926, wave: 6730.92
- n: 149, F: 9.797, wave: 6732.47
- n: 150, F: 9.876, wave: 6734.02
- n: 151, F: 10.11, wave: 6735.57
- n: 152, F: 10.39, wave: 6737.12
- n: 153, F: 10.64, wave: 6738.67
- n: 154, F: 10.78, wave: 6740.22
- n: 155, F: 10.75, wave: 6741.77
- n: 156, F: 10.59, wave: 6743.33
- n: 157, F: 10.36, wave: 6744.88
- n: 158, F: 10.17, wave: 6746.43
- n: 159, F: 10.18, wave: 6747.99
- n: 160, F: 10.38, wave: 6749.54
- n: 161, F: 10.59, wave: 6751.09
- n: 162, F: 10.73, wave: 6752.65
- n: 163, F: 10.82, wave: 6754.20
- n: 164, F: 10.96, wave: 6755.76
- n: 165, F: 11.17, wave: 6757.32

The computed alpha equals 0.7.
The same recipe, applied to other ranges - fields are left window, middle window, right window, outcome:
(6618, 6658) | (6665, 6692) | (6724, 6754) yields 0.1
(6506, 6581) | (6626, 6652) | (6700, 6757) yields 1.3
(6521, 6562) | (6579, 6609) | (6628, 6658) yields 0.1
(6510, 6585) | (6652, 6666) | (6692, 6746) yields 0.5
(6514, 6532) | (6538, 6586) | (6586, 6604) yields 0.6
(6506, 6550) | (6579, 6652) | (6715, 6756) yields 3.1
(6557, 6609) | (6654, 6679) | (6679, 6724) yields 0.5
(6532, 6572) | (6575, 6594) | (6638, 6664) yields -0.4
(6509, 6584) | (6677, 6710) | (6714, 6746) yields 0.4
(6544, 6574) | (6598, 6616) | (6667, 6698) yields 0.7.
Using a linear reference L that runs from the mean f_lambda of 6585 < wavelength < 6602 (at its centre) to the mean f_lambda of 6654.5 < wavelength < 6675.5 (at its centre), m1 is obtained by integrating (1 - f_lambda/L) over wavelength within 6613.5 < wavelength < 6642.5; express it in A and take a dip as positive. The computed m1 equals 0.7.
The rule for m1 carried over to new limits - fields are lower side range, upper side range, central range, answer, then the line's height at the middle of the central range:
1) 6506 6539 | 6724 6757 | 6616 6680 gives 3.0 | 10.6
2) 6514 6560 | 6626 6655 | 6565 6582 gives 0.2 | 10.4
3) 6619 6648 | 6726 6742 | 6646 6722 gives -0.7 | 10.1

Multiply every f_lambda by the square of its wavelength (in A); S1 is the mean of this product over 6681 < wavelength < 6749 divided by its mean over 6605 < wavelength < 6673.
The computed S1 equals 1.05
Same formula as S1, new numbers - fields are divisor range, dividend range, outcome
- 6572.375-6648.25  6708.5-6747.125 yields 1.05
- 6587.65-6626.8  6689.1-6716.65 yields 1.05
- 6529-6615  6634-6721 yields 1.01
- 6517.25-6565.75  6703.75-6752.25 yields 1.03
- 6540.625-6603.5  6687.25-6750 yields 1.03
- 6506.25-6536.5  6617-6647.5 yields 0.96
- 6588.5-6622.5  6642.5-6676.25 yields 1.02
